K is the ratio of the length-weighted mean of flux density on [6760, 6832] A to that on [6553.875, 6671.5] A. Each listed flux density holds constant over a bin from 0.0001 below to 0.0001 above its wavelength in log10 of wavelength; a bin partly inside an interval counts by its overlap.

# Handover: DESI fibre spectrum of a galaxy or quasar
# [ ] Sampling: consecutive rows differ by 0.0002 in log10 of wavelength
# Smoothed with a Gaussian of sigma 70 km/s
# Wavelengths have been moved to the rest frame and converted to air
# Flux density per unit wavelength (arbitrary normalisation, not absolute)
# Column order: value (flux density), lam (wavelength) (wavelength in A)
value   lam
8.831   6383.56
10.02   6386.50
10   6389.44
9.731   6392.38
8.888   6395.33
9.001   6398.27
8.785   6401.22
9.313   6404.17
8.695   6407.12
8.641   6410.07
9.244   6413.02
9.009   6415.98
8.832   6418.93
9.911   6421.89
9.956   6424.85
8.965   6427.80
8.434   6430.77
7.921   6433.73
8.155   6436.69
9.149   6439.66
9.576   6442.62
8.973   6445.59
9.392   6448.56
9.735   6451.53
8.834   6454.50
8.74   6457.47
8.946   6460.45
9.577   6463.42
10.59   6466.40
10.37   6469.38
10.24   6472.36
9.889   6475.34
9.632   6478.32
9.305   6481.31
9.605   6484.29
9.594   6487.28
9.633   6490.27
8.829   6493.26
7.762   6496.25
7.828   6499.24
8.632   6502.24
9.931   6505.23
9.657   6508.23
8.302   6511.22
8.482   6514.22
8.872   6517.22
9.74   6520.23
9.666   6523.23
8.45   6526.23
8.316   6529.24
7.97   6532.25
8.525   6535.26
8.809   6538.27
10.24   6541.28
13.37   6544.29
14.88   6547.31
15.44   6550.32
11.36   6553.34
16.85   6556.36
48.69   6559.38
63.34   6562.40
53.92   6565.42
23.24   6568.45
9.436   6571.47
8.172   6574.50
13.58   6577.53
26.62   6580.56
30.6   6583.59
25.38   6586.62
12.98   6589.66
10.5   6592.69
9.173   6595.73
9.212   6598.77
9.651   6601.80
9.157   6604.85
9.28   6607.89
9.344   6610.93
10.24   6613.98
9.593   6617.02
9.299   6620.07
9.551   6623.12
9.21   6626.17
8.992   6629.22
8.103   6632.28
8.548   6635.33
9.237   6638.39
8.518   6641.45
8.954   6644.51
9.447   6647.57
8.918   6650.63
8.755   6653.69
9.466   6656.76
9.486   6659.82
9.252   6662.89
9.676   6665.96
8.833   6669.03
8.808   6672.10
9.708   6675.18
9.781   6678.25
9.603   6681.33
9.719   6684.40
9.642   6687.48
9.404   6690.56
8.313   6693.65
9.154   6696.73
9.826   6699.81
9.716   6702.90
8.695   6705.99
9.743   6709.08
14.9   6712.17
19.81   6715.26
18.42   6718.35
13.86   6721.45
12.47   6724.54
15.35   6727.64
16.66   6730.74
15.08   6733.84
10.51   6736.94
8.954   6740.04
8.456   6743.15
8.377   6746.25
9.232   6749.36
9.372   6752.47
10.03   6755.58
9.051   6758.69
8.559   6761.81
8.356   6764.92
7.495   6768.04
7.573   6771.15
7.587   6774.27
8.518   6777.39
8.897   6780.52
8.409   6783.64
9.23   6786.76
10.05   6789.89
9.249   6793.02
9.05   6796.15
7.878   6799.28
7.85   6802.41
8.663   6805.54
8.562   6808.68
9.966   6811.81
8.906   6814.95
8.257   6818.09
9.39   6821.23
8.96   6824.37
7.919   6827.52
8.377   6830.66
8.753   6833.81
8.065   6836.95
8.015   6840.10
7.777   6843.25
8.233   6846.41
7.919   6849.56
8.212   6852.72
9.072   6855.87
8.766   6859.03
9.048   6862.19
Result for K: 0.57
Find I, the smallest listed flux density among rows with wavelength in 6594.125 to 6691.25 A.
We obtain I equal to 8.103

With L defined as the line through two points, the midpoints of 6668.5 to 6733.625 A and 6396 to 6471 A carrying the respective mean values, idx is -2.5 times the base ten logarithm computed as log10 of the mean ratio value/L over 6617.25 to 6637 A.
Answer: 0.22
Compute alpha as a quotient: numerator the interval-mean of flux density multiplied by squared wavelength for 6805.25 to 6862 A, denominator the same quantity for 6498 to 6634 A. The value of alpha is 0.64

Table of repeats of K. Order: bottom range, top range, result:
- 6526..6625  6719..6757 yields 0.70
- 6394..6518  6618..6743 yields 1.15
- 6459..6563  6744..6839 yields 0.71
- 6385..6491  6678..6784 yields 1.14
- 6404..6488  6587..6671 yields 1.03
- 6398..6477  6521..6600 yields 1.99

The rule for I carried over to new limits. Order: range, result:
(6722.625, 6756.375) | 8.377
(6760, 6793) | 7.495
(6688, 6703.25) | 8.313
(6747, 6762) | 8.559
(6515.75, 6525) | 8.872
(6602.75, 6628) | 9.157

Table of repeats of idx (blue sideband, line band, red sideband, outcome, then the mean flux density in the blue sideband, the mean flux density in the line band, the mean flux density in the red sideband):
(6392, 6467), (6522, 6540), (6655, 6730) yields 0.14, 9.09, 8.63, 11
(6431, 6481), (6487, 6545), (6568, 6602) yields 0.33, 9.33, 9.06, 15.7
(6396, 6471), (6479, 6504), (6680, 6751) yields 0.08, 9.15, 8.93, 11.6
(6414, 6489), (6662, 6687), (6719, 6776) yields 0.09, 9.33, 9.44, 10.5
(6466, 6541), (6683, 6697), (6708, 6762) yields 0.25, 9.14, 9.25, 12.3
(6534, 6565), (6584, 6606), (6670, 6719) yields 0.39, 22.4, 13.3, 10.8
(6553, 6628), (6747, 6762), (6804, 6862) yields 0.26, 18.4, 9.26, 8.56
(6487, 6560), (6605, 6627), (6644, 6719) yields 0.12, 11.2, 9.49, 10.2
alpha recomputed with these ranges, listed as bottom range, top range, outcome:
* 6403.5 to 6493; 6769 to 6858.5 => 1.03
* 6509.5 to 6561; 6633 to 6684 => 0.74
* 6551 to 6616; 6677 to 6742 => 0.62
